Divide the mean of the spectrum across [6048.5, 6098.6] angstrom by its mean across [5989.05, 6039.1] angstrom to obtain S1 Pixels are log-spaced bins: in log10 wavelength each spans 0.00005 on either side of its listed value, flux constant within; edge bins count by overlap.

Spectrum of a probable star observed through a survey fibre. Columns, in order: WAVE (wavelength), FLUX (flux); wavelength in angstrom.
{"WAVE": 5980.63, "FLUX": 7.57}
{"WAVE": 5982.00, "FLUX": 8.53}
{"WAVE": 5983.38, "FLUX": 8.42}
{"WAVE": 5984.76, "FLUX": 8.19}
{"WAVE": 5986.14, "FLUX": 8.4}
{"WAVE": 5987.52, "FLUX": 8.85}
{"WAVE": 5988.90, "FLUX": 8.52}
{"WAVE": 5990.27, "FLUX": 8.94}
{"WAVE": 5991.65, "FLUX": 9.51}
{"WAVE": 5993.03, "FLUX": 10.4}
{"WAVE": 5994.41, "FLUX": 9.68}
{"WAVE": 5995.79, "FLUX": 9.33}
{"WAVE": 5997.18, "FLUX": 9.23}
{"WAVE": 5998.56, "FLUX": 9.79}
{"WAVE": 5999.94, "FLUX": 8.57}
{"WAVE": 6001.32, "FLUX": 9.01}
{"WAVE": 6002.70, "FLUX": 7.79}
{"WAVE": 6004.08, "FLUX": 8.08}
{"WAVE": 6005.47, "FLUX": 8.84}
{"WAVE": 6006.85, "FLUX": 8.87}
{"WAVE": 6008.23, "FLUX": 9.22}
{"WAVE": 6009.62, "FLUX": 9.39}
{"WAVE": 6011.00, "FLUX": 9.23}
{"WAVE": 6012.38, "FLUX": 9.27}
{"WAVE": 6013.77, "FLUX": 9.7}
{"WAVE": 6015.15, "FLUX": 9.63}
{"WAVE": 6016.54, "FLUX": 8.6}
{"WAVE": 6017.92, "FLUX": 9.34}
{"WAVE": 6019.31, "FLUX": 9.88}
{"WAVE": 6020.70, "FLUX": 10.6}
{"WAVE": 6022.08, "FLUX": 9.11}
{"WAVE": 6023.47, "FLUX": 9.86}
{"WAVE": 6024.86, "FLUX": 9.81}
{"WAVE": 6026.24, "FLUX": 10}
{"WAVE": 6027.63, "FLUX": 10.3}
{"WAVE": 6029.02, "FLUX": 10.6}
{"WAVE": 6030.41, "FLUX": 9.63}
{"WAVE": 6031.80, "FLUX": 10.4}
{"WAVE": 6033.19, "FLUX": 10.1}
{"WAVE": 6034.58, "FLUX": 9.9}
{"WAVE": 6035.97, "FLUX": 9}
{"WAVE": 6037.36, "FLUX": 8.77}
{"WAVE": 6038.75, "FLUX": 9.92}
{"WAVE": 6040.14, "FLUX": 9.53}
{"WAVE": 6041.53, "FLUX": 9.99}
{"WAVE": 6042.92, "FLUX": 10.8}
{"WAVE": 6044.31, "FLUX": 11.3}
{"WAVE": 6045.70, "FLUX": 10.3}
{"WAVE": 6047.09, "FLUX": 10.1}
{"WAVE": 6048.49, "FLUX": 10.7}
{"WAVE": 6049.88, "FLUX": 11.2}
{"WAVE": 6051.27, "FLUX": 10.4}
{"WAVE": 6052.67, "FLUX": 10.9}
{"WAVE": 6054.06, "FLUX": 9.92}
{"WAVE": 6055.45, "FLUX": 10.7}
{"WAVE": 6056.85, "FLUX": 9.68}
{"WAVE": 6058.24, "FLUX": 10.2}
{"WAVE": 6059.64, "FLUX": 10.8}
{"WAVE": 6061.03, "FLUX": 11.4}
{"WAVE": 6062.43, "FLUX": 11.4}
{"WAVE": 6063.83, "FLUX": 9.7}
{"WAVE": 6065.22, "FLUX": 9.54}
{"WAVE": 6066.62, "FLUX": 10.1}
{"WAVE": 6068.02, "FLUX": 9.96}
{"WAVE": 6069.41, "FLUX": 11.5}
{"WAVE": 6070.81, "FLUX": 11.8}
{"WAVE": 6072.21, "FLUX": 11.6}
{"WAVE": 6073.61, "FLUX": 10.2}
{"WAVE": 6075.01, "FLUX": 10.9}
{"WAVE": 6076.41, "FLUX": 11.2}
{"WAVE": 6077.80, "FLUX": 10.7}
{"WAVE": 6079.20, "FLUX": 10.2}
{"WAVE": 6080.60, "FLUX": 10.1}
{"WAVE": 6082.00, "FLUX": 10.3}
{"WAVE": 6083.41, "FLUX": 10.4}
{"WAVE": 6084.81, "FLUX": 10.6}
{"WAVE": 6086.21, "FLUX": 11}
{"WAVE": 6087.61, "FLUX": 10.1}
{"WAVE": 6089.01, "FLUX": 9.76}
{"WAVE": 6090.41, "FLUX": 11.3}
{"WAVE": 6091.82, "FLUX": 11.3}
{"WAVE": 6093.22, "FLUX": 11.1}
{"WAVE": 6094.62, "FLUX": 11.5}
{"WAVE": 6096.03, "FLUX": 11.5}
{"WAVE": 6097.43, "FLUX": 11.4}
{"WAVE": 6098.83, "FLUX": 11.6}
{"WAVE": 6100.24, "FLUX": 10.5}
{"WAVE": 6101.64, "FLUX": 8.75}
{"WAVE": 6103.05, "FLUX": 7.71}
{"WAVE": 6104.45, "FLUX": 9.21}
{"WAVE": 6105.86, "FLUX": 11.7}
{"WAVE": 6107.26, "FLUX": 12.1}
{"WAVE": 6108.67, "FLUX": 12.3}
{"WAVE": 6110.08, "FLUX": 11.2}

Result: 1.13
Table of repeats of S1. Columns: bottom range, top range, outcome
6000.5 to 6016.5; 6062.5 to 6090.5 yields 1.17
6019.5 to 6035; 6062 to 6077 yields 1.07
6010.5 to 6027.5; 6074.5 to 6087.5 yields 1.10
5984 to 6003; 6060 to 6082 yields 1.18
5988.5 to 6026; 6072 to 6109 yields 1.15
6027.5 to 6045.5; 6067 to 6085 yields 1.07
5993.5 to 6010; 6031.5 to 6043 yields 1.08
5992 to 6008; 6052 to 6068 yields 1.14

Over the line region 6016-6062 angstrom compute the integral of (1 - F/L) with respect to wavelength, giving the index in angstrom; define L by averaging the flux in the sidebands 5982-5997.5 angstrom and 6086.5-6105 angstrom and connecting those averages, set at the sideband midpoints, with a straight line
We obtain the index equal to -2.1 angstrom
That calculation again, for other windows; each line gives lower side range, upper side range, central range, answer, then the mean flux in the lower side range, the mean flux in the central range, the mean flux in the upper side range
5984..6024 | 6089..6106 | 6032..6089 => -2.3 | 9.16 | 10.4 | 10.6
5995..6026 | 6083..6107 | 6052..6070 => -0.7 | 9.25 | 10.4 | 10.6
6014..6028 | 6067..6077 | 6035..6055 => 0.2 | 9.7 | 10.2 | 11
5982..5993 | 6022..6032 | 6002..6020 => 0.8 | 8.78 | 9.07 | 9.99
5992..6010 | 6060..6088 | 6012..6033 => -0.5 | 9.09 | 9.79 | 10.6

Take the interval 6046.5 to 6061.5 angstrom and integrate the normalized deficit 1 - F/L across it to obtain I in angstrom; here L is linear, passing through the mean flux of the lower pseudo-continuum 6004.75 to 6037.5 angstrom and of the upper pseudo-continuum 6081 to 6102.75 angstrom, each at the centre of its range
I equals -0.7 angstrom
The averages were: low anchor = 9.6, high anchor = 10.7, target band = 10.5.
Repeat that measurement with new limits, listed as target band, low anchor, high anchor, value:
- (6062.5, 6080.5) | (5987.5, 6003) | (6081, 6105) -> -0.8 angstrom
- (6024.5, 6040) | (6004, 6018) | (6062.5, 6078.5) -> -0.3 angstrom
